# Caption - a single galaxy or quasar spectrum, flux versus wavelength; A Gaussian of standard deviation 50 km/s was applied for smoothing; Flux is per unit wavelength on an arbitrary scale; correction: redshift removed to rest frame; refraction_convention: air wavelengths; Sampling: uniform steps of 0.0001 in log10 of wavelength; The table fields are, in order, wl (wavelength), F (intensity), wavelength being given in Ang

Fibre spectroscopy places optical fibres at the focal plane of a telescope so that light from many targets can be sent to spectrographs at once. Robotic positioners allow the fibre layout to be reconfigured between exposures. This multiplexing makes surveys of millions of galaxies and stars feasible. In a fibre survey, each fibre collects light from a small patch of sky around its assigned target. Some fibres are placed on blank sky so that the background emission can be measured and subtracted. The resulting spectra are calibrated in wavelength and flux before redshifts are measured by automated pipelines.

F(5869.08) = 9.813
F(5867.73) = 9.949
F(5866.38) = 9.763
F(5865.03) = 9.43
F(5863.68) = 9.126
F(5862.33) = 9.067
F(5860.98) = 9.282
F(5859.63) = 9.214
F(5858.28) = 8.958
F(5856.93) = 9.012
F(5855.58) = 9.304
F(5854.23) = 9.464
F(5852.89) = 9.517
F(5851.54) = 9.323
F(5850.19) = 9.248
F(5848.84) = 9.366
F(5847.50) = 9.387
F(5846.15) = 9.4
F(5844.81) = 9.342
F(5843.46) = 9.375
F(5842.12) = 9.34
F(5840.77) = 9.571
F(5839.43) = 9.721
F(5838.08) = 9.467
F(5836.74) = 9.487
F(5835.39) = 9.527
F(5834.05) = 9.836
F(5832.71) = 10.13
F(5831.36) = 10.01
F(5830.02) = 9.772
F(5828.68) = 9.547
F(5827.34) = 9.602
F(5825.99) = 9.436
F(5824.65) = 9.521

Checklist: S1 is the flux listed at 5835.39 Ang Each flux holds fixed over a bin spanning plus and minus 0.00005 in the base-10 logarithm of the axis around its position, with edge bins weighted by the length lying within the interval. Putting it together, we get 9.527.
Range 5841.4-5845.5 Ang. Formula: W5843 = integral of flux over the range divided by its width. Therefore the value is 9.36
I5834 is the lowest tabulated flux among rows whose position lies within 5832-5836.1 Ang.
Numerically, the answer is 9.527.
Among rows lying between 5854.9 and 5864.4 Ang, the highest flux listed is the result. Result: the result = 9.304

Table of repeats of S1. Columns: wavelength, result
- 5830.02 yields 9.772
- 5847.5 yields 9.387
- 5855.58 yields 9.304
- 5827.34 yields 9.602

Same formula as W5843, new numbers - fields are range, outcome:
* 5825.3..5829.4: 9.52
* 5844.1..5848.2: 9.39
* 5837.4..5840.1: 9.6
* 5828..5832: 9.79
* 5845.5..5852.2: 9.34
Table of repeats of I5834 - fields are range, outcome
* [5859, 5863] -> 9.067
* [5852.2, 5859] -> 8.958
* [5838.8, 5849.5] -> 9.34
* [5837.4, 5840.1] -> 9.467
